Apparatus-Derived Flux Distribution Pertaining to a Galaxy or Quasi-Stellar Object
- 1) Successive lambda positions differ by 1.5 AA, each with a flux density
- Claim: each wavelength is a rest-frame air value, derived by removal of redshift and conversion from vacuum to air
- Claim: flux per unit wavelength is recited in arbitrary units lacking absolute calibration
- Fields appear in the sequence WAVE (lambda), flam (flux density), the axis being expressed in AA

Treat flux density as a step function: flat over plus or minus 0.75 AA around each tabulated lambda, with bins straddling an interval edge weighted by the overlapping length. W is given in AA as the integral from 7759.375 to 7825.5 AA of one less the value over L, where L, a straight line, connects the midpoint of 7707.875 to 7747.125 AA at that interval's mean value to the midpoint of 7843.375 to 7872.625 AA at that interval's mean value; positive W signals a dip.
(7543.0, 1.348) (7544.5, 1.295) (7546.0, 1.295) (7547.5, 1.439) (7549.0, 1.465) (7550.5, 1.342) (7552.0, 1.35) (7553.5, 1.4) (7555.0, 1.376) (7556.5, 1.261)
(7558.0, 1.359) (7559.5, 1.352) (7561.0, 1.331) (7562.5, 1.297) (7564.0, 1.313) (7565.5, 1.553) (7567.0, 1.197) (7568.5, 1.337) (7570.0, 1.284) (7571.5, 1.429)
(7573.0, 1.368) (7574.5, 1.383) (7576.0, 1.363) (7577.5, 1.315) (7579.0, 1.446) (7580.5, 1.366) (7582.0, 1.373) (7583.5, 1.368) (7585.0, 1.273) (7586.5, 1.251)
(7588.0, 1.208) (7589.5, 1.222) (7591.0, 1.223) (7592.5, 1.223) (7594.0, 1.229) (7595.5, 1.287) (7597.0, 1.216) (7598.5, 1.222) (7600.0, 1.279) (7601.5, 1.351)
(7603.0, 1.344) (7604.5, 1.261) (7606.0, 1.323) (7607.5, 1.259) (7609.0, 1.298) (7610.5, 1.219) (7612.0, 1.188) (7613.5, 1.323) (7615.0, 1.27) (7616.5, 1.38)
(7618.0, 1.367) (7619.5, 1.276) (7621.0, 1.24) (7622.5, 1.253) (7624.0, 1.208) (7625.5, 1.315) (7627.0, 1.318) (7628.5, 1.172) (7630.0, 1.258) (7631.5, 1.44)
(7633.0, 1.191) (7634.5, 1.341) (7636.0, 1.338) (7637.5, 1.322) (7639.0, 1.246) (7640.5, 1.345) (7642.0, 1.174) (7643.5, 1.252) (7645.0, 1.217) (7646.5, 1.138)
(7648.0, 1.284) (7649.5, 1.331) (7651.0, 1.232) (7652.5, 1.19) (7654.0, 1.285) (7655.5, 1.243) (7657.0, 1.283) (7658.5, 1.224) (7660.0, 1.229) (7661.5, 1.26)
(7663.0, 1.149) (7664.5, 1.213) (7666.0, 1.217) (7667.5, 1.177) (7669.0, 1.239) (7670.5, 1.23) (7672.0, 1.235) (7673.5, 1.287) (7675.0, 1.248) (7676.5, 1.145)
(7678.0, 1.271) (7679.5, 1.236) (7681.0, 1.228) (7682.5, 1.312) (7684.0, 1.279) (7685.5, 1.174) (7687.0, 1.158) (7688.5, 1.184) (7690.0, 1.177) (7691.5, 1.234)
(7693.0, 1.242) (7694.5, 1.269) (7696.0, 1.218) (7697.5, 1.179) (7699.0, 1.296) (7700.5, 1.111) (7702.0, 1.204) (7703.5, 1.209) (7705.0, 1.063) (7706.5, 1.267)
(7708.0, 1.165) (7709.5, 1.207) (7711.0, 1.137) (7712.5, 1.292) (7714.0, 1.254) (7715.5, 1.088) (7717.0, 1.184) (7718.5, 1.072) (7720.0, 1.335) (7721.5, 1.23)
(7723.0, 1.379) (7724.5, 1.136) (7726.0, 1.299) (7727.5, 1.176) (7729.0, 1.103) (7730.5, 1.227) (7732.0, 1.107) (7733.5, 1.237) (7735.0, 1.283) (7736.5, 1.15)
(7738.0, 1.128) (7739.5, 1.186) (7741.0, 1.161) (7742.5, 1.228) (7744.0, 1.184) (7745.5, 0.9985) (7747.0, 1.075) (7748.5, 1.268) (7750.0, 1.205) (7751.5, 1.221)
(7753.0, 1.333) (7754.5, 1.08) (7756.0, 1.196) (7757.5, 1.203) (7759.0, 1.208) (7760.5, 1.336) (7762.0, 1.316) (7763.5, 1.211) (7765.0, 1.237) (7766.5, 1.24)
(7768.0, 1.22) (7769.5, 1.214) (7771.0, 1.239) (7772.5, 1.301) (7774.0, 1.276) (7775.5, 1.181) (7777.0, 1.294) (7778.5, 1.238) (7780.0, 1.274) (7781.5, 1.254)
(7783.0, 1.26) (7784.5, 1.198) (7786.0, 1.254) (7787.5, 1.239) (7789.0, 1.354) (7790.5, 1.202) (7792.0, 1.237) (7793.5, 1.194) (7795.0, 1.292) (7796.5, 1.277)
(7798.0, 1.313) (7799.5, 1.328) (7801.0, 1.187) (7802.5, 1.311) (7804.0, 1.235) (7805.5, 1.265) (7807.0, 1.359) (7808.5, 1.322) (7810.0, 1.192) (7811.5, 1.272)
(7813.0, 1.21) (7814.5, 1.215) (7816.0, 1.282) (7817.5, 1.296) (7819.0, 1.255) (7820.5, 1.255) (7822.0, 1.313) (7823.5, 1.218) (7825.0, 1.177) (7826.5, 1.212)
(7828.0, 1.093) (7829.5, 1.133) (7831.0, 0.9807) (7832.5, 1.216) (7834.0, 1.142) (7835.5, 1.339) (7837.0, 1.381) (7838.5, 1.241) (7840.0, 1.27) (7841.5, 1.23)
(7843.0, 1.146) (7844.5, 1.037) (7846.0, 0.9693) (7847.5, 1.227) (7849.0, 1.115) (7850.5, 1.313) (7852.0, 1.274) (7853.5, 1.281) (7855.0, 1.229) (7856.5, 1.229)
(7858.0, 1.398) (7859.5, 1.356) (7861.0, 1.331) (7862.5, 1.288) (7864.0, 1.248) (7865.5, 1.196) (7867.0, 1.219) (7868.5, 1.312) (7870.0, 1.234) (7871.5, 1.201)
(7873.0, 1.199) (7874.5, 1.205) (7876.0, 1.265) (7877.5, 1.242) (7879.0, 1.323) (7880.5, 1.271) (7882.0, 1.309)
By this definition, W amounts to -2.59 AA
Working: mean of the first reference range 1.19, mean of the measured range 1.26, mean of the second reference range 1.23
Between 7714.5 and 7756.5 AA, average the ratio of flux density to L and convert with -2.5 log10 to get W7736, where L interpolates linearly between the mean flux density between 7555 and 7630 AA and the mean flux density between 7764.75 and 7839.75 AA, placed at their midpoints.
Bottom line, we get 0.07 mag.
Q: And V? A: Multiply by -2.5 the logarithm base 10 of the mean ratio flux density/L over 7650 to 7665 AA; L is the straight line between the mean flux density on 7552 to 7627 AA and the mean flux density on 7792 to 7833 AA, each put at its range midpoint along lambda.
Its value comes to 0.045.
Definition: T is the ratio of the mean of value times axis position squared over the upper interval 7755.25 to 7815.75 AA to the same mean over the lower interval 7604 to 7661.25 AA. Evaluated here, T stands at 1.03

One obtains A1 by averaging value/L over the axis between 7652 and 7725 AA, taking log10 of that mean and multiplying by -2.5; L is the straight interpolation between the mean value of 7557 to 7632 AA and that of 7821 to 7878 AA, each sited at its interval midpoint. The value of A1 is 0.05 mag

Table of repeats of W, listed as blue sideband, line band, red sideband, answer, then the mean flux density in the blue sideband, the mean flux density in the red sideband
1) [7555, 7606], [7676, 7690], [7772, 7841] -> 0.69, 1.31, 1.25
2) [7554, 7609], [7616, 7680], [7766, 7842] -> 1.83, 1.31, 1.24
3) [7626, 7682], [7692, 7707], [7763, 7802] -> 0.53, 1.25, 1.25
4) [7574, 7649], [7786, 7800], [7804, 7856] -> -0.44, 1.28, 1.22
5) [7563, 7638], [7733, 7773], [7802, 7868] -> 1.52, 1.3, 1.23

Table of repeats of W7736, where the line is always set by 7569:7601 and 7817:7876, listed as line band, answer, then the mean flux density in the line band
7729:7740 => 0.067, 1.18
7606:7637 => 0.006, 1.28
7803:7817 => -0.024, 1.26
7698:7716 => 0.065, 1.19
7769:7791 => -0.007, 1.25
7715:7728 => 0.042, 1.21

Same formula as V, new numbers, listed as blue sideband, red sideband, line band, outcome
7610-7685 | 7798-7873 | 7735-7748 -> 0.087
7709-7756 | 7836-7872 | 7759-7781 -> -0.041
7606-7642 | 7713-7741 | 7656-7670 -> 0.026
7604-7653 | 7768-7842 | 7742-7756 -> 0.069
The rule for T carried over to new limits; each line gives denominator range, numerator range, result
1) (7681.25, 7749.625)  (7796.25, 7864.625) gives 1.07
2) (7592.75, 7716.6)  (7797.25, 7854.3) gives 1.03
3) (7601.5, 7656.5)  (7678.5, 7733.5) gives 0.97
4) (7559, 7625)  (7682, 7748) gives 0.95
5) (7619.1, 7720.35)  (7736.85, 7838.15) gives 1.03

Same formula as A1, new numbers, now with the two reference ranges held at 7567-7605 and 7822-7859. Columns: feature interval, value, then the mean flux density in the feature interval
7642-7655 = 0.036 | 1.24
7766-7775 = -0.013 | 1.25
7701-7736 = 0.045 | 1.2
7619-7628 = 0.020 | 1.27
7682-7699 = 0.035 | 1.22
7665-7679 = 0.037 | 1.23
